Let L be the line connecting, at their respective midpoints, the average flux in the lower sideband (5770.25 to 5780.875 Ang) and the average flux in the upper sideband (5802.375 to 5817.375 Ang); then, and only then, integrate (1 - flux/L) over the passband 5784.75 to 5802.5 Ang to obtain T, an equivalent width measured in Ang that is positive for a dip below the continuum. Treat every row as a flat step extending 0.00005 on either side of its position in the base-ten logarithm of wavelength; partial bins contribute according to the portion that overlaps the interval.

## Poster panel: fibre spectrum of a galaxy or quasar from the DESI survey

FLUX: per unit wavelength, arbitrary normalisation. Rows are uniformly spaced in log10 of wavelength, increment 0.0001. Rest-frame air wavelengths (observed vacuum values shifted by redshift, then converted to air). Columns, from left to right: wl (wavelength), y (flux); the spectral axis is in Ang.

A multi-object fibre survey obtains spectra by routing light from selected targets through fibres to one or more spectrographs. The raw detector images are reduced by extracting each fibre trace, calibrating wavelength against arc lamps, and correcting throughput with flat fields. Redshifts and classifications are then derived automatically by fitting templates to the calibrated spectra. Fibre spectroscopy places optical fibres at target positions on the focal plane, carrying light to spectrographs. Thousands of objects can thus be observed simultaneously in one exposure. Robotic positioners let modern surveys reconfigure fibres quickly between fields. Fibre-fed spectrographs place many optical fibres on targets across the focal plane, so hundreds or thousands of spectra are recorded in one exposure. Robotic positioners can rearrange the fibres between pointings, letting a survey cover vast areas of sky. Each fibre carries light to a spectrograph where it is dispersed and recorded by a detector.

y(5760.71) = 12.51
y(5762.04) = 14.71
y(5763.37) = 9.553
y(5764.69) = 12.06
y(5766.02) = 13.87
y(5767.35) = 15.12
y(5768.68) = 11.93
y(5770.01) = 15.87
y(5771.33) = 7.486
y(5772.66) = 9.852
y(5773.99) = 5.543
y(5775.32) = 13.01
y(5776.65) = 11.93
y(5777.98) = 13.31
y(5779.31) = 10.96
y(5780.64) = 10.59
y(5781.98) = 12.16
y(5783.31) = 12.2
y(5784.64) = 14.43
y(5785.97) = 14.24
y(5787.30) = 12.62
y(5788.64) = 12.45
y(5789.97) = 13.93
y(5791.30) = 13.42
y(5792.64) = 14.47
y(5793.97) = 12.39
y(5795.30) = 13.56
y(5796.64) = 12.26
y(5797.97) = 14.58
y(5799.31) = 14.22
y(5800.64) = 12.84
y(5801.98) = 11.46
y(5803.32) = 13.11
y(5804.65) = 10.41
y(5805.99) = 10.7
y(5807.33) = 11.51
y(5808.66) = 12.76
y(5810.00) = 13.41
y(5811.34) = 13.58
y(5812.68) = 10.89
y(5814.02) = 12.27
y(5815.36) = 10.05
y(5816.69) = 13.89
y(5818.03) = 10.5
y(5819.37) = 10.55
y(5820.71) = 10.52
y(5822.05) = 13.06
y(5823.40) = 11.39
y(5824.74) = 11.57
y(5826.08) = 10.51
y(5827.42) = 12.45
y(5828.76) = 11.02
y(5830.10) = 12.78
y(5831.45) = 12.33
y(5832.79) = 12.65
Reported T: -3.1 Ang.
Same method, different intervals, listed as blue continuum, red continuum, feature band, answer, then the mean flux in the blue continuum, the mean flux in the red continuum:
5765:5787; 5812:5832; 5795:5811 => -1.08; 12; 11.6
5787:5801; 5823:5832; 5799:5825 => 1.20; 13.4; 11.7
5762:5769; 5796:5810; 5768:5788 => 1.42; 12.8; 12.4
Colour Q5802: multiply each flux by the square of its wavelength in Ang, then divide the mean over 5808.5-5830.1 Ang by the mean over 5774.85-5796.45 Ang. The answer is 0.9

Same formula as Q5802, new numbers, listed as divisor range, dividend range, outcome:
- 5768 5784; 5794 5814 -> 1.12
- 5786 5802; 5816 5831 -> 0.89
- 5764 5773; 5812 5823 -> 0.94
